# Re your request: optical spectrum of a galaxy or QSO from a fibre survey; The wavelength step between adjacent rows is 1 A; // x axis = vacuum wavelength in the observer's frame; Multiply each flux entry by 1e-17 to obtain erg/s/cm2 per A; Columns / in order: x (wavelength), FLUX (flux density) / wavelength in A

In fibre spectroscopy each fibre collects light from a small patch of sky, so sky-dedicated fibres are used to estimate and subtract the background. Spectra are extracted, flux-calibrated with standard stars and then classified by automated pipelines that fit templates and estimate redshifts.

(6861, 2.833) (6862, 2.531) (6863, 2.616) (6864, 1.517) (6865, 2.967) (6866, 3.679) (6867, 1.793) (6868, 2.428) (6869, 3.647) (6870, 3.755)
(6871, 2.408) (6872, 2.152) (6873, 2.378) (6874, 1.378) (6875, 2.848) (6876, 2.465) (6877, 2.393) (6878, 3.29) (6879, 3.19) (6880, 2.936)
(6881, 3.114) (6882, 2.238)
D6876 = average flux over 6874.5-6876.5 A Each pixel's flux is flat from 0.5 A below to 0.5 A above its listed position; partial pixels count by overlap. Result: 2.66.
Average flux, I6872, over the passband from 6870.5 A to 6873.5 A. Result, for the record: 2.31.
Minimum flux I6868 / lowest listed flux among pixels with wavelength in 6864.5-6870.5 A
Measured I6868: 1.793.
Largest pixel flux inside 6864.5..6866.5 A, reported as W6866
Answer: 3.679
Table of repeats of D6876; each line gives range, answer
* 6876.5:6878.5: 2.84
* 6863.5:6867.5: 2.49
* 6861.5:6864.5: 2.22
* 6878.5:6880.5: 3.06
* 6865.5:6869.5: 2.89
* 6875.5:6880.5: 2.85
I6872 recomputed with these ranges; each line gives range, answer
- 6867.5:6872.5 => 2.88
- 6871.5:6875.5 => 2.19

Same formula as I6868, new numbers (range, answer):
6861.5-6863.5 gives 2.531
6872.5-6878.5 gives 1.378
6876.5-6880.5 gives 2.393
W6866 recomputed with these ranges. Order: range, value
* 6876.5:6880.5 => 3.29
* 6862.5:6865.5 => 2.967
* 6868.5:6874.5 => 3.755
